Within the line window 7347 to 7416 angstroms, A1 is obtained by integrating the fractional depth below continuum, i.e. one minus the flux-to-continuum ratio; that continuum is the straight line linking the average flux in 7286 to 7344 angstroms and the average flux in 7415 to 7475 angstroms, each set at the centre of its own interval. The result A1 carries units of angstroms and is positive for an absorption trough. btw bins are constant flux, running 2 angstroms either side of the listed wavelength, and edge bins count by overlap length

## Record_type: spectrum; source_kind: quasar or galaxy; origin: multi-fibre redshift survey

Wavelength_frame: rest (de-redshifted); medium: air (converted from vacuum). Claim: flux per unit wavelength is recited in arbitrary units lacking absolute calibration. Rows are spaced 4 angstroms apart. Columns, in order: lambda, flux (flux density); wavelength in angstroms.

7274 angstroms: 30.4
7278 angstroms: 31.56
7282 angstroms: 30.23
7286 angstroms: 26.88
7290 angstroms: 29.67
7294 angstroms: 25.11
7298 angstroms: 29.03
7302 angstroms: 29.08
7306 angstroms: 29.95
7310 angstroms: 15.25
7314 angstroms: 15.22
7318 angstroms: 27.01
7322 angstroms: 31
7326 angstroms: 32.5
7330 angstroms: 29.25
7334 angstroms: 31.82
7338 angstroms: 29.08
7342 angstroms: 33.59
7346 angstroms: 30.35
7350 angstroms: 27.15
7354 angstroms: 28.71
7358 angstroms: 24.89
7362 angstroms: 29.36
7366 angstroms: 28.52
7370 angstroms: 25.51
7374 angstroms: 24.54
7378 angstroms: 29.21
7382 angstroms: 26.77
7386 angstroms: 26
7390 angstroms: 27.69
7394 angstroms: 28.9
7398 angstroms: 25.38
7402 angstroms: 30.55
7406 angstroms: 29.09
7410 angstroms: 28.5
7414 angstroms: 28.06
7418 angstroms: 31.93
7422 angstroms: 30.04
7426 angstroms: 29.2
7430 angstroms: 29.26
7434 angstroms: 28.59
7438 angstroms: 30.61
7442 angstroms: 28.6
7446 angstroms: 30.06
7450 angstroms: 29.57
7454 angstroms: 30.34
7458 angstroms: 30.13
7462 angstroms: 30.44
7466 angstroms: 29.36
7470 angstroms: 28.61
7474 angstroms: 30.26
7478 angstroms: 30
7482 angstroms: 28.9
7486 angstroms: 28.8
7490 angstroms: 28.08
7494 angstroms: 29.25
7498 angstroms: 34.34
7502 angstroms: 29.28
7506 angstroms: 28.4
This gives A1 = 2.7 angstroms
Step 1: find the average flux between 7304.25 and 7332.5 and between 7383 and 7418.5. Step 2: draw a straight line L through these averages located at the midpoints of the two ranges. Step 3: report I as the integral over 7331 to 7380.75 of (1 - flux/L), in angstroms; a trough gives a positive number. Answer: -3.1 angstroms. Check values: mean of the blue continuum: 25.8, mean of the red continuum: 28.3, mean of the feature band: 28.5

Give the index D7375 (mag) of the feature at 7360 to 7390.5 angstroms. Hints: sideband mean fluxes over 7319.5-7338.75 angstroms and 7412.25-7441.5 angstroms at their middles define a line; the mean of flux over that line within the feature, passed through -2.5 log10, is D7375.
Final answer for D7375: 0.12 mag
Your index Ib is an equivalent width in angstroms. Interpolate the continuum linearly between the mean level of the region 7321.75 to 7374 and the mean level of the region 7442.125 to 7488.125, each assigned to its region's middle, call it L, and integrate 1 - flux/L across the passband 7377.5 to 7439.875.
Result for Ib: 1.4 angstroms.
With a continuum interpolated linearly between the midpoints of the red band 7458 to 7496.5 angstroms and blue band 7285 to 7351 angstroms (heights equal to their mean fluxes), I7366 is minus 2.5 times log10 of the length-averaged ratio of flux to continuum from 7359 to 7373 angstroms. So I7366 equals 0.04 mag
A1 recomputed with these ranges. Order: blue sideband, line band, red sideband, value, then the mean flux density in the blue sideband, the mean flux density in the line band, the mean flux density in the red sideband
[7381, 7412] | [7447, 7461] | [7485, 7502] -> -0.4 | 27.9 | 30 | 30.1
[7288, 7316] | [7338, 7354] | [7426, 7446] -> -2.3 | 24.8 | 30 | 29.3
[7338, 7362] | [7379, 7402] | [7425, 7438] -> 1.4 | 29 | 27.4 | 29.2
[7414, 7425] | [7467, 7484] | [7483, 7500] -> 0.4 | 30.3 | 29.4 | 30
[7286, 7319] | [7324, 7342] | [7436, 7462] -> -3.4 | 25.1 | 31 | 29.9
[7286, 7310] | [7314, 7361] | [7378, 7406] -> -2.5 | 27.3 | 29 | 27.8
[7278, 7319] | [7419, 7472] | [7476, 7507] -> -1.6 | 26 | 29.6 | 29.7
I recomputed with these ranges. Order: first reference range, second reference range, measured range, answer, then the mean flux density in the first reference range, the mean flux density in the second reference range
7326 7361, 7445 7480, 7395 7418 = 0.8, 29.5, 29.9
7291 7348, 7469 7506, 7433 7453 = -0.3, 27.8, 29.7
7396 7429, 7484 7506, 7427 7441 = -0.1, 29.1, 29.8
